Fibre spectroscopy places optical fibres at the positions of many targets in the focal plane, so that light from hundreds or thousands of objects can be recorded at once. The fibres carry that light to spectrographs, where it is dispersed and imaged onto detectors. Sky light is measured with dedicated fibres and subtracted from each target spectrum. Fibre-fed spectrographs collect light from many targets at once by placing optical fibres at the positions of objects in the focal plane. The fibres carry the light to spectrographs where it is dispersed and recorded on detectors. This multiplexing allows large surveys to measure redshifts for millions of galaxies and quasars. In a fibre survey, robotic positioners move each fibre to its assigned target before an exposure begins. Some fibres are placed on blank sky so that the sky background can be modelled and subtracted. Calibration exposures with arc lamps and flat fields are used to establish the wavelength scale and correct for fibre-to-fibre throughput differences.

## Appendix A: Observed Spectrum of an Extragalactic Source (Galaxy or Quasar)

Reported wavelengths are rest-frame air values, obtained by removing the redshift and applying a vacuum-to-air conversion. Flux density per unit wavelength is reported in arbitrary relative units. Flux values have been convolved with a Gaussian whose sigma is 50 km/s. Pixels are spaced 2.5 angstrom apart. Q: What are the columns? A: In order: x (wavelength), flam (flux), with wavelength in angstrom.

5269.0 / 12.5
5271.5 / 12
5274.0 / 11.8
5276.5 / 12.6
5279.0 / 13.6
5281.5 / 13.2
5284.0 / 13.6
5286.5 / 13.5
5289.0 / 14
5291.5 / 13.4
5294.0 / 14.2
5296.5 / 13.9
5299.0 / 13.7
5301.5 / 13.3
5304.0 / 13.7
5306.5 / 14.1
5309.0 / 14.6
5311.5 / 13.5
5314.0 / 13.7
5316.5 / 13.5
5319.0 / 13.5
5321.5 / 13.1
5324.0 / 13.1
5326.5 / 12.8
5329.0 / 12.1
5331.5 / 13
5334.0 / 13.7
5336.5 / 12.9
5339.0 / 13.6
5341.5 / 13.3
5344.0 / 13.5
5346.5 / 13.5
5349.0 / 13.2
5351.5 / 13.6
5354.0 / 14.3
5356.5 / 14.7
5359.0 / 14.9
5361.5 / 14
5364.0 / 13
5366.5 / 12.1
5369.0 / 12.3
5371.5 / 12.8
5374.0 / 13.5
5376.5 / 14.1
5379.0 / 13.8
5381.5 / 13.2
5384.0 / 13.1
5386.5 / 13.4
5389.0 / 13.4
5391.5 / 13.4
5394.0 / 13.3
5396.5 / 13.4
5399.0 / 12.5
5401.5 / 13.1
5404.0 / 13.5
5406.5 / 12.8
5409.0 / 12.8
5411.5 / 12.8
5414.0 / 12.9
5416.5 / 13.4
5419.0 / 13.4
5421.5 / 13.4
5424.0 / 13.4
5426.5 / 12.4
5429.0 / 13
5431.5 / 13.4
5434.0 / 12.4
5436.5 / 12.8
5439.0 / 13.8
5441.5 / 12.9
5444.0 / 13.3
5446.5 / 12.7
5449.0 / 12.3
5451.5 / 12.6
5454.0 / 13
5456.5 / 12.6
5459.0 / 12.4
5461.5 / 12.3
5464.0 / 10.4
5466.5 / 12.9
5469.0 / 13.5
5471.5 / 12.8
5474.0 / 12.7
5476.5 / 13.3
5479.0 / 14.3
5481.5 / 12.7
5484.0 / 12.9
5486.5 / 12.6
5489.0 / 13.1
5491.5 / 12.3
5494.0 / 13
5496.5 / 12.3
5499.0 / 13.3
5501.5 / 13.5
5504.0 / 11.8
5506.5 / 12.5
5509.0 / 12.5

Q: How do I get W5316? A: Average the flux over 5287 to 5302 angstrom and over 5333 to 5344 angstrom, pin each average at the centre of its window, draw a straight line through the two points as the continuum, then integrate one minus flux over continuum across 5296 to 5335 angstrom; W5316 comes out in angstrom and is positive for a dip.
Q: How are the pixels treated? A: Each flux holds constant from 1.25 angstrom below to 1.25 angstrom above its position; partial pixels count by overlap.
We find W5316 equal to 0.4 angstrom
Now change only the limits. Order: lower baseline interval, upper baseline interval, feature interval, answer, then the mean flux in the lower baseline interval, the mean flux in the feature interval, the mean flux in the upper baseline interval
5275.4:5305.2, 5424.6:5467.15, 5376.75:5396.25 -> -0.6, 13.6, 13.4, 12.7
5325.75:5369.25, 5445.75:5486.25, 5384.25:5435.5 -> -0.3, 13.4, 13.1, 12.7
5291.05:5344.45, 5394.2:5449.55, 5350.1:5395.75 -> -0.9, 13.5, 13.5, 13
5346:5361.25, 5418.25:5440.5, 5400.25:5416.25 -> 0.4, 14.1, 13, 13.1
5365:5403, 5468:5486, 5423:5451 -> 0.5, 13.2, 12.9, 13.1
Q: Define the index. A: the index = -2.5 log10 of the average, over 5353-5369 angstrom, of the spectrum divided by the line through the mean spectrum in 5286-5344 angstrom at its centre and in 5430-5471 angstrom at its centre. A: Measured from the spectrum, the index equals -0.04 mag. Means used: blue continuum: 13.5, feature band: 13.7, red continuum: 12.7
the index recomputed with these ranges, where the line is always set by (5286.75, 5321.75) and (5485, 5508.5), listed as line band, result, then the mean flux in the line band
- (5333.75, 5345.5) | 0.01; 13.4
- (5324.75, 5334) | 0.07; 12.8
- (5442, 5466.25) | 0.04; 12.4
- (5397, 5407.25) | 0.02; 13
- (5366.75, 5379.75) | 0.01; 13.2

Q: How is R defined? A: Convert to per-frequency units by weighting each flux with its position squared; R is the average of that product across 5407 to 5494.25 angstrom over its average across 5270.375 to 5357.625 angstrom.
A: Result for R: 1.01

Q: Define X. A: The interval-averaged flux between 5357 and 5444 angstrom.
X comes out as 13.2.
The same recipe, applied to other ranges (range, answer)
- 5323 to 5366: 13.5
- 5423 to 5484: 12.8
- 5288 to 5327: 13.6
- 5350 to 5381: 13.6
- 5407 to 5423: 13.1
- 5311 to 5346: 13.2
